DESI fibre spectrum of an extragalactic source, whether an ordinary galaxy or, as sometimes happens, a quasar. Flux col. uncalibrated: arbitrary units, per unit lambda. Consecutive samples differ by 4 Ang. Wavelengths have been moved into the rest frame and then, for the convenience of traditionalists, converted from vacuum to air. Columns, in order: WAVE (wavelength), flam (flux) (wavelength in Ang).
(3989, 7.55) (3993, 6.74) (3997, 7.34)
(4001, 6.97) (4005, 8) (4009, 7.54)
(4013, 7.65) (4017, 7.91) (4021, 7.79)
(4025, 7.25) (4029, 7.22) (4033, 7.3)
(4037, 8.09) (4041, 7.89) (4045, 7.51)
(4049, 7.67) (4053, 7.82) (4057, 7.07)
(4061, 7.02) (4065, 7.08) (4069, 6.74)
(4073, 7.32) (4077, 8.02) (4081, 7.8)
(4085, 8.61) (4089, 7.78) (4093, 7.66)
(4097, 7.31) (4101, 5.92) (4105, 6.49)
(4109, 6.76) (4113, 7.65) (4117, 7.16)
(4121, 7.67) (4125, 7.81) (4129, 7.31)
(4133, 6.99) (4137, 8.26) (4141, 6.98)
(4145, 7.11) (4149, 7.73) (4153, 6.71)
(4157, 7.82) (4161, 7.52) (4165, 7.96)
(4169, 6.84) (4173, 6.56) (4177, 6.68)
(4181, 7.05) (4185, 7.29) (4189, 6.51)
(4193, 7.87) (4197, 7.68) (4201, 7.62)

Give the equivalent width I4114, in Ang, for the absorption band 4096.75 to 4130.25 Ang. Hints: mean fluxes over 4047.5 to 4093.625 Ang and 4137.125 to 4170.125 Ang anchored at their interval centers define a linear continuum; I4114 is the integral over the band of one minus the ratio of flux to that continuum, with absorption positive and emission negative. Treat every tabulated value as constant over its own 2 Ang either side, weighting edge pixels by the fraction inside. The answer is 1.63 Ang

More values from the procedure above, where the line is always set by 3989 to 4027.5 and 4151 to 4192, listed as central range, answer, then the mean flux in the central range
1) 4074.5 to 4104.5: -1.0 Ang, 7.53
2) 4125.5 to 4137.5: -0.4 Ang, 7.46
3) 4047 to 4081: -0.1 Ang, 7.37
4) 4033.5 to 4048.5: -0.7 Ang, 7.76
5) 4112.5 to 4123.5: -0.4 Ang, 7.49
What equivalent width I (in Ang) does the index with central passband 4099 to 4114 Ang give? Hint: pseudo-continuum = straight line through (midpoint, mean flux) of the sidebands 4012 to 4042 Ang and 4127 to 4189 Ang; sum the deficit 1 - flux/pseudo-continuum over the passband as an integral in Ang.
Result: 1.5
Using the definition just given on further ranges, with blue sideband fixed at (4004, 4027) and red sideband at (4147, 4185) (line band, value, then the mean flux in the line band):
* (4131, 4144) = -0.2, 7.39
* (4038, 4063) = 0.2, 7.52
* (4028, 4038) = 0.1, 7.51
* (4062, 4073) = 0.8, 6.99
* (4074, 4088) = -1.1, 8.06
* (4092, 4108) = 1.4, 6.79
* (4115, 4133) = -0.2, 7.43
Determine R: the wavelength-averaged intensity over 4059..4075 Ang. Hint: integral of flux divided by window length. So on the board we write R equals 7.04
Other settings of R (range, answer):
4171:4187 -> 6.89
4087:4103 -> 7.17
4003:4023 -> 7.78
